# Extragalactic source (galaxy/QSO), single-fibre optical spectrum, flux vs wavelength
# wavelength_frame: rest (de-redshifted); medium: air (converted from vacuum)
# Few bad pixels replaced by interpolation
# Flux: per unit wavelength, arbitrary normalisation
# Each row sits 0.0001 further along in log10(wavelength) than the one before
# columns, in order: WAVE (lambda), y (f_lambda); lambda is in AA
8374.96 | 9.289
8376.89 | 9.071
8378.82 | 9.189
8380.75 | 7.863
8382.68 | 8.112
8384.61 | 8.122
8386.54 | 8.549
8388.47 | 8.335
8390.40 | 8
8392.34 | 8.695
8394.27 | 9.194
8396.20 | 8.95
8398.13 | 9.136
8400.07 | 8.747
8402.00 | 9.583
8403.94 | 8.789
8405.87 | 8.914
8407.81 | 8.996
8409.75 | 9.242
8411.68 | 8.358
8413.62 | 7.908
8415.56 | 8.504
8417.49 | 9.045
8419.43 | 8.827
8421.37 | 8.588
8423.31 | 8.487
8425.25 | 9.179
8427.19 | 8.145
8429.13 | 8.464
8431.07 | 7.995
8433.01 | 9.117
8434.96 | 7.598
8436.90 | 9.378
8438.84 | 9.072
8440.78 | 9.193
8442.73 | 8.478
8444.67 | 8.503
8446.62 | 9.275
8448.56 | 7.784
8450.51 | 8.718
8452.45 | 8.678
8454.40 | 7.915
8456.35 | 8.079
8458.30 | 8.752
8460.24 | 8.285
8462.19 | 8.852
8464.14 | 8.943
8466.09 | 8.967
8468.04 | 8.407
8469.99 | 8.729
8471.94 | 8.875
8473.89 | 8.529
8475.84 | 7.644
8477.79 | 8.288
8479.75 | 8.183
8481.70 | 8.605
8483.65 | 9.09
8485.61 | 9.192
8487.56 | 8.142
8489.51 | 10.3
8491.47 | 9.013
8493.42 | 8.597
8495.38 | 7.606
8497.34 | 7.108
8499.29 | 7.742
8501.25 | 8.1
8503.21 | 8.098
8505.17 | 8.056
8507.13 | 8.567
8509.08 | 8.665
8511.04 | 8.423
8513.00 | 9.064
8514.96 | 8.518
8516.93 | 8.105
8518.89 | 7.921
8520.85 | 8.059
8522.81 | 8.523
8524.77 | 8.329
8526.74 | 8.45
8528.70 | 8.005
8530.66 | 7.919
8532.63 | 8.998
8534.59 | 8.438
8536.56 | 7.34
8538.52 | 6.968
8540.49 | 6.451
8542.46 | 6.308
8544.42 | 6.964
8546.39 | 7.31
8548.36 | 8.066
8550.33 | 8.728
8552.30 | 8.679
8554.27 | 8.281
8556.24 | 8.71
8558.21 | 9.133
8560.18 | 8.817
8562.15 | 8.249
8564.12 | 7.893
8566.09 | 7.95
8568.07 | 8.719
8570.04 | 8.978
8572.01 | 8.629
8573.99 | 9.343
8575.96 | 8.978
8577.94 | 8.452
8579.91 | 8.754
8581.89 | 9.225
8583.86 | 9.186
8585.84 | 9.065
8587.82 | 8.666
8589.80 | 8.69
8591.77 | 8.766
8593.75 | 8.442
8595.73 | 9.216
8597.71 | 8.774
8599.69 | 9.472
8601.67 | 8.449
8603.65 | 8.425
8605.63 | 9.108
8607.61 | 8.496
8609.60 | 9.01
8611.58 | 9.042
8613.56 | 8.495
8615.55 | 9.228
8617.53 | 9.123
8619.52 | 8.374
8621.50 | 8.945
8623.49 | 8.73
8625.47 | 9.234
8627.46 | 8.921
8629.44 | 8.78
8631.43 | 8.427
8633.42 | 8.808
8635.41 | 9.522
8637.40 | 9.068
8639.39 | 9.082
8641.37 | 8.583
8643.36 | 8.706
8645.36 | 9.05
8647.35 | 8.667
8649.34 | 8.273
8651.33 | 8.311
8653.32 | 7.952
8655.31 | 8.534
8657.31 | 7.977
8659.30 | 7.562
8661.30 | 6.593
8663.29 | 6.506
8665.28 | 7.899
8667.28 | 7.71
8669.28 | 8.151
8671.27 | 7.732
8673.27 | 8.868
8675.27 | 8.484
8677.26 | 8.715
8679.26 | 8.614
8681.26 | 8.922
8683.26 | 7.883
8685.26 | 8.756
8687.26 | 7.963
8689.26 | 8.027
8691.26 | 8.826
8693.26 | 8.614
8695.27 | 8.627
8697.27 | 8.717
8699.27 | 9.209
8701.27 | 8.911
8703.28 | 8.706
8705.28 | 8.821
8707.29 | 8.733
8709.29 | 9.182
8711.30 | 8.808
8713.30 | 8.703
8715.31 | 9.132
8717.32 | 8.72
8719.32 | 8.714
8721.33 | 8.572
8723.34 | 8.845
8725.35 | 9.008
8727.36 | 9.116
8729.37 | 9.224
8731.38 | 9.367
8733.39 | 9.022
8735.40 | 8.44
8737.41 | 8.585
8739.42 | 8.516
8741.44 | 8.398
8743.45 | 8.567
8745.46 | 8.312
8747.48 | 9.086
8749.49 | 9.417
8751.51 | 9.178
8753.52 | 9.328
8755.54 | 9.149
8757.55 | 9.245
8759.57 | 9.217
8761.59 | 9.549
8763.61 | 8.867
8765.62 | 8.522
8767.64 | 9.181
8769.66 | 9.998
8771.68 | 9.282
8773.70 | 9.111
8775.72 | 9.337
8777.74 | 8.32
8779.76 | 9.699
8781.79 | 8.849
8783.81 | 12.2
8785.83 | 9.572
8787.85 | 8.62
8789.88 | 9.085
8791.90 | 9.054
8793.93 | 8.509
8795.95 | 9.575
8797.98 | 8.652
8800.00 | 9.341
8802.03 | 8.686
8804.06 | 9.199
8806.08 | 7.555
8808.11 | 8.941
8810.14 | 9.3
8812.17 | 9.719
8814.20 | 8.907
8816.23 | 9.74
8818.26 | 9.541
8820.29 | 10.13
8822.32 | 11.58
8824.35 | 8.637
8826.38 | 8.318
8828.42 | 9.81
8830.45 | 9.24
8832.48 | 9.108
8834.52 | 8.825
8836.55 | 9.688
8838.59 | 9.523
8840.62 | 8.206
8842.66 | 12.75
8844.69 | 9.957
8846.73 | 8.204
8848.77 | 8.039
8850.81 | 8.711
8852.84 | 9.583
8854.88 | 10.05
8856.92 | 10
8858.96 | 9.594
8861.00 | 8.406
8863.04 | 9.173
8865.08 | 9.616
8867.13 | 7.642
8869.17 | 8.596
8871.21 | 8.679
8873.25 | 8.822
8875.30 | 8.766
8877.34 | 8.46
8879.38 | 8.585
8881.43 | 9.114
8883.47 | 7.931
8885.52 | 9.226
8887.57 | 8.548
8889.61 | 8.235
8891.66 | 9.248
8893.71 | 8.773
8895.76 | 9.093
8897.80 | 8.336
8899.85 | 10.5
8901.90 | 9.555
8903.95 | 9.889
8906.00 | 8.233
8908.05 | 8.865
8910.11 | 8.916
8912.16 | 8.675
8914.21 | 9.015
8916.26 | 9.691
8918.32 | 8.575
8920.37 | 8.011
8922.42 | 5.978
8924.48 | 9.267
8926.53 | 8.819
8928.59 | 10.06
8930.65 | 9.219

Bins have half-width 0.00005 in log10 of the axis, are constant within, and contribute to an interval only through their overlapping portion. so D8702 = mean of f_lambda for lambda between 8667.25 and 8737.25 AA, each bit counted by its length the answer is 8.69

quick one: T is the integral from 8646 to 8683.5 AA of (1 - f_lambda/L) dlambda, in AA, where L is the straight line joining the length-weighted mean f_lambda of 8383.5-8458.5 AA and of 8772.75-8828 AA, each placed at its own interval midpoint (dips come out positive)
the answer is 4.0 AA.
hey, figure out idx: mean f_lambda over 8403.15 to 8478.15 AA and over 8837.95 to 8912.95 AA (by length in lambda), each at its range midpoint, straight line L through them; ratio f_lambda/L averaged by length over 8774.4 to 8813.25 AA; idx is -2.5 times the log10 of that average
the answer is -0.025 mag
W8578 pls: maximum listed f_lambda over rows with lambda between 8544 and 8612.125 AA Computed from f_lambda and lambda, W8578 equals 9.472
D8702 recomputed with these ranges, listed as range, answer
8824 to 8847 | 9.41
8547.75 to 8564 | 8.56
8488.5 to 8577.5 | 8.25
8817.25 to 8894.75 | 9.14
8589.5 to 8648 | 8.86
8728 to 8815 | 9.09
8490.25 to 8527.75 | 8.27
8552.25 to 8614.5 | 8.76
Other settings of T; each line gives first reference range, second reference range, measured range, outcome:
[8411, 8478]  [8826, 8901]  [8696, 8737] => 0.00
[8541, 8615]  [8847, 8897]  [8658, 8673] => 1.95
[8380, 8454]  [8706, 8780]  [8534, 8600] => 3.05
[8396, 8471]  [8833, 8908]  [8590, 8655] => 0.40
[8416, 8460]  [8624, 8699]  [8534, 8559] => 2.15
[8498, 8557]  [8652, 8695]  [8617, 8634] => -1.49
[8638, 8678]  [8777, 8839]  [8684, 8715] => -0.83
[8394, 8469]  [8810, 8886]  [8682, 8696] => 0.97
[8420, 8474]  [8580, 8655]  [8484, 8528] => 1.44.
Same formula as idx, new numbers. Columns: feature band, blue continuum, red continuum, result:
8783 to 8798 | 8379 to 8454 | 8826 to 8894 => -0.051 mag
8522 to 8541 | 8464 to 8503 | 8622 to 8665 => 0.066 mag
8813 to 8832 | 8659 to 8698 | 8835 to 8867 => -0.042 mag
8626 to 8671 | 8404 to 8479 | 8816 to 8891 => 0.070 mag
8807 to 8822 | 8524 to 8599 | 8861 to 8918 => -0.093 mag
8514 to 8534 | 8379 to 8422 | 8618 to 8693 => 0.034 mag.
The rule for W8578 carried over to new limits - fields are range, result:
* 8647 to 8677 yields 8.868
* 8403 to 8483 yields 9.378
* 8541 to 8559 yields 9.133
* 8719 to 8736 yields 9.367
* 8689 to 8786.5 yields 12.2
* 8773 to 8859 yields 12.75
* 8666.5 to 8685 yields 8.922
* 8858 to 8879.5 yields 9.616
